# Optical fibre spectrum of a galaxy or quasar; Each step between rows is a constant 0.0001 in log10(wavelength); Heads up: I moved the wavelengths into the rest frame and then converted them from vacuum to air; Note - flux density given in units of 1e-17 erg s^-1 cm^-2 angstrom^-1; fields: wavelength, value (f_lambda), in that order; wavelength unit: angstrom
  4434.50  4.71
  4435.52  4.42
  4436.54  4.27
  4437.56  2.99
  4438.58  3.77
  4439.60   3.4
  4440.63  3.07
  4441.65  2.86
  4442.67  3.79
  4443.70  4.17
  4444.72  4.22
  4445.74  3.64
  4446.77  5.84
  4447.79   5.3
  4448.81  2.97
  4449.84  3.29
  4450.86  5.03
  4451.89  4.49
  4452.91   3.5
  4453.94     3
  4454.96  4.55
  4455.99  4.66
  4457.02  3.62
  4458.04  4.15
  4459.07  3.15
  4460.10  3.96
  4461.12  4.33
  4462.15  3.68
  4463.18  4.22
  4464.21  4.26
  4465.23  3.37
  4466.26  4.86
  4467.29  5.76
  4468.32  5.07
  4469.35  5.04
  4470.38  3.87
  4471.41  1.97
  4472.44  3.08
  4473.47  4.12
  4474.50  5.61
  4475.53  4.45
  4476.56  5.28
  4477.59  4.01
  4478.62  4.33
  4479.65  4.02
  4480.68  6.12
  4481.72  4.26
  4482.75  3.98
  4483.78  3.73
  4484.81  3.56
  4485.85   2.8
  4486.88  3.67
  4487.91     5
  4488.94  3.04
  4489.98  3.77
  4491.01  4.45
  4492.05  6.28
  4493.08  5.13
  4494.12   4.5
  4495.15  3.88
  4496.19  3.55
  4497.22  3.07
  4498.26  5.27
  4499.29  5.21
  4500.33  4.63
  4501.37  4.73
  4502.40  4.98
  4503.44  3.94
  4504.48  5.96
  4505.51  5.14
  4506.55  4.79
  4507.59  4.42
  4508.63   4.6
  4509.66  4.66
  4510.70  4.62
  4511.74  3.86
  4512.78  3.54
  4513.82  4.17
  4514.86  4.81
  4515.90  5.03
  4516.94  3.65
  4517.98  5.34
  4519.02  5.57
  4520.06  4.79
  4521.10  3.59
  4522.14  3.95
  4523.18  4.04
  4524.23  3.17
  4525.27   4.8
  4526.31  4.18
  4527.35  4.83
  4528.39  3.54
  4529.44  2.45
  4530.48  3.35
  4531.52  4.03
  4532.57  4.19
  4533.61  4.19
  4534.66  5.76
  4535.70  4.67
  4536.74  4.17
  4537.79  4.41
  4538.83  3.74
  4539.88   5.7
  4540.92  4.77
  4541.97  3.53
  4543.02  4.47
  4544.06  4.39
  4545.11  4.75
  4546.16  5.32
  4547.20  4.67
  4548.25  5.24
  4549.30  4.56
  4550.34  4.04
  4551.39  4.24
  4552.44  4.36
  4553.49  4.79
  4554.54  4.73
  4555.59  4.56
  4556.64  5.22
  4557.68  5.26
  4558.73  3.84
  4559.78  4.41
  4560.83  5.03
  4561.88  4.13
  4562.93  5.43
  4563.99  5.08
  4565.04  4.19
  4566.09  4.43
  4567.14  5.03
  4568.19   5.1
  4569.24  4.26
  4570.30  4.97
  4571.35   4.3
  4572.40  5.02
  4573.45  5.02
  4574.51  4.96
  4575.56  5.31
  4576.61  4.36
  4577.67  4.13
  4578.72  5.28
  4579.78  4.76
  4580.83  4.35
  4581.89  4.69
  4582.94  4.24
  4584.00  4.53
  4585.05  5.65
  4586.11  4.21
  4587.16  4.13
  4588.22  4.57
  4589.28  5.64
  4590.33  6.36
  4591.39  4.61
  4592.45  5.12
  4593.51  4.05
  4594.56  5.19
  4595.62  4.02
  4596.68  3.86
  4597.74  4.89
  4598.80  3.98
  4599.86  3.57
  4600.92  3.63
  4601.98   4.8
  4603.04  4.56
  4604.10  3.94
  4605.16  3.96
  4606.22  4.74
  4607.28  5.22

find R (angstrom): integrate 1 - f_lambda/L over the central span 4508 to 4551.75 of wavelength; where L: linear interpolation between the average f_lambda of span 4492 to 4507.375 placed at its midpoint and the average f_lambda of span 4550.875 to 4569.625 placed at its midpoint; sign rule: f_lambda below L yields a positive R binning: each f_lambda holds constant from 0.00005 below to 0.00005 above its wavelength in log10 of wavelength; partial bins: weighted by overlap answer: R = 2.9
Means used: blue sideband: 4.68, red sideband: 4.68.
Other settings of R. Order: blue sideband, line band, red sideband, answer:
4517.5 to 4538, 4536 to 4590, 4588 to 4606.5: -3.5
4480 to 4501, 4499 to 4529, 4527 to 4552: -1.1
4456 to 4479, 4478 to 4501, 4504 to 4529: 0.1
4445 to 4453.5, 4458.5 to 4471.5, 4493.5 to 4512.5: 0.4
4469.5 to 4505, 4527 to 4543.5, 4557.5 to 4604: 0.9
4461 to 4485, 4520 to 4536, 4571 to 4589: 1.5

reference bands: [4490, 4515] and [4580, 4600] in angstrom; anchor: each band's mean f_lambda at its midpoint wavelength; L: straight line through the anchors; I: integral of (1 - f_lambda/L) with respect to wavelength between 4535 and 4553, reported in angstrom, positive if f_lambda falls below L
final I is 0.2 angstrom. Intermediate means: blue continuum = 4.57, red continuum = 4.64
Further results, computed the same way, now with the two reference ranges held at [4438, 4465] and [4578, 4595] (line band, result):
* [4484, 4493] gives 0.2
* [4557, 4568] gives -0.1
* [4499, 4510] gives -1.3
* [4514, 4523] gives -0.3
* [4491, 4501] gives -0.9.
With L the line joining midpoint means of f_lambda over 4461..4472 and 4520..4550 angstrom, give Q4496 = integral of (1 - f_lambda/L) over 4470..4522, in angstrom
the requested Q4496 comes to -1.5 angstrom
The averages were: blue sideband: 4.21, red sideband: 4.31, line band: 4.38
